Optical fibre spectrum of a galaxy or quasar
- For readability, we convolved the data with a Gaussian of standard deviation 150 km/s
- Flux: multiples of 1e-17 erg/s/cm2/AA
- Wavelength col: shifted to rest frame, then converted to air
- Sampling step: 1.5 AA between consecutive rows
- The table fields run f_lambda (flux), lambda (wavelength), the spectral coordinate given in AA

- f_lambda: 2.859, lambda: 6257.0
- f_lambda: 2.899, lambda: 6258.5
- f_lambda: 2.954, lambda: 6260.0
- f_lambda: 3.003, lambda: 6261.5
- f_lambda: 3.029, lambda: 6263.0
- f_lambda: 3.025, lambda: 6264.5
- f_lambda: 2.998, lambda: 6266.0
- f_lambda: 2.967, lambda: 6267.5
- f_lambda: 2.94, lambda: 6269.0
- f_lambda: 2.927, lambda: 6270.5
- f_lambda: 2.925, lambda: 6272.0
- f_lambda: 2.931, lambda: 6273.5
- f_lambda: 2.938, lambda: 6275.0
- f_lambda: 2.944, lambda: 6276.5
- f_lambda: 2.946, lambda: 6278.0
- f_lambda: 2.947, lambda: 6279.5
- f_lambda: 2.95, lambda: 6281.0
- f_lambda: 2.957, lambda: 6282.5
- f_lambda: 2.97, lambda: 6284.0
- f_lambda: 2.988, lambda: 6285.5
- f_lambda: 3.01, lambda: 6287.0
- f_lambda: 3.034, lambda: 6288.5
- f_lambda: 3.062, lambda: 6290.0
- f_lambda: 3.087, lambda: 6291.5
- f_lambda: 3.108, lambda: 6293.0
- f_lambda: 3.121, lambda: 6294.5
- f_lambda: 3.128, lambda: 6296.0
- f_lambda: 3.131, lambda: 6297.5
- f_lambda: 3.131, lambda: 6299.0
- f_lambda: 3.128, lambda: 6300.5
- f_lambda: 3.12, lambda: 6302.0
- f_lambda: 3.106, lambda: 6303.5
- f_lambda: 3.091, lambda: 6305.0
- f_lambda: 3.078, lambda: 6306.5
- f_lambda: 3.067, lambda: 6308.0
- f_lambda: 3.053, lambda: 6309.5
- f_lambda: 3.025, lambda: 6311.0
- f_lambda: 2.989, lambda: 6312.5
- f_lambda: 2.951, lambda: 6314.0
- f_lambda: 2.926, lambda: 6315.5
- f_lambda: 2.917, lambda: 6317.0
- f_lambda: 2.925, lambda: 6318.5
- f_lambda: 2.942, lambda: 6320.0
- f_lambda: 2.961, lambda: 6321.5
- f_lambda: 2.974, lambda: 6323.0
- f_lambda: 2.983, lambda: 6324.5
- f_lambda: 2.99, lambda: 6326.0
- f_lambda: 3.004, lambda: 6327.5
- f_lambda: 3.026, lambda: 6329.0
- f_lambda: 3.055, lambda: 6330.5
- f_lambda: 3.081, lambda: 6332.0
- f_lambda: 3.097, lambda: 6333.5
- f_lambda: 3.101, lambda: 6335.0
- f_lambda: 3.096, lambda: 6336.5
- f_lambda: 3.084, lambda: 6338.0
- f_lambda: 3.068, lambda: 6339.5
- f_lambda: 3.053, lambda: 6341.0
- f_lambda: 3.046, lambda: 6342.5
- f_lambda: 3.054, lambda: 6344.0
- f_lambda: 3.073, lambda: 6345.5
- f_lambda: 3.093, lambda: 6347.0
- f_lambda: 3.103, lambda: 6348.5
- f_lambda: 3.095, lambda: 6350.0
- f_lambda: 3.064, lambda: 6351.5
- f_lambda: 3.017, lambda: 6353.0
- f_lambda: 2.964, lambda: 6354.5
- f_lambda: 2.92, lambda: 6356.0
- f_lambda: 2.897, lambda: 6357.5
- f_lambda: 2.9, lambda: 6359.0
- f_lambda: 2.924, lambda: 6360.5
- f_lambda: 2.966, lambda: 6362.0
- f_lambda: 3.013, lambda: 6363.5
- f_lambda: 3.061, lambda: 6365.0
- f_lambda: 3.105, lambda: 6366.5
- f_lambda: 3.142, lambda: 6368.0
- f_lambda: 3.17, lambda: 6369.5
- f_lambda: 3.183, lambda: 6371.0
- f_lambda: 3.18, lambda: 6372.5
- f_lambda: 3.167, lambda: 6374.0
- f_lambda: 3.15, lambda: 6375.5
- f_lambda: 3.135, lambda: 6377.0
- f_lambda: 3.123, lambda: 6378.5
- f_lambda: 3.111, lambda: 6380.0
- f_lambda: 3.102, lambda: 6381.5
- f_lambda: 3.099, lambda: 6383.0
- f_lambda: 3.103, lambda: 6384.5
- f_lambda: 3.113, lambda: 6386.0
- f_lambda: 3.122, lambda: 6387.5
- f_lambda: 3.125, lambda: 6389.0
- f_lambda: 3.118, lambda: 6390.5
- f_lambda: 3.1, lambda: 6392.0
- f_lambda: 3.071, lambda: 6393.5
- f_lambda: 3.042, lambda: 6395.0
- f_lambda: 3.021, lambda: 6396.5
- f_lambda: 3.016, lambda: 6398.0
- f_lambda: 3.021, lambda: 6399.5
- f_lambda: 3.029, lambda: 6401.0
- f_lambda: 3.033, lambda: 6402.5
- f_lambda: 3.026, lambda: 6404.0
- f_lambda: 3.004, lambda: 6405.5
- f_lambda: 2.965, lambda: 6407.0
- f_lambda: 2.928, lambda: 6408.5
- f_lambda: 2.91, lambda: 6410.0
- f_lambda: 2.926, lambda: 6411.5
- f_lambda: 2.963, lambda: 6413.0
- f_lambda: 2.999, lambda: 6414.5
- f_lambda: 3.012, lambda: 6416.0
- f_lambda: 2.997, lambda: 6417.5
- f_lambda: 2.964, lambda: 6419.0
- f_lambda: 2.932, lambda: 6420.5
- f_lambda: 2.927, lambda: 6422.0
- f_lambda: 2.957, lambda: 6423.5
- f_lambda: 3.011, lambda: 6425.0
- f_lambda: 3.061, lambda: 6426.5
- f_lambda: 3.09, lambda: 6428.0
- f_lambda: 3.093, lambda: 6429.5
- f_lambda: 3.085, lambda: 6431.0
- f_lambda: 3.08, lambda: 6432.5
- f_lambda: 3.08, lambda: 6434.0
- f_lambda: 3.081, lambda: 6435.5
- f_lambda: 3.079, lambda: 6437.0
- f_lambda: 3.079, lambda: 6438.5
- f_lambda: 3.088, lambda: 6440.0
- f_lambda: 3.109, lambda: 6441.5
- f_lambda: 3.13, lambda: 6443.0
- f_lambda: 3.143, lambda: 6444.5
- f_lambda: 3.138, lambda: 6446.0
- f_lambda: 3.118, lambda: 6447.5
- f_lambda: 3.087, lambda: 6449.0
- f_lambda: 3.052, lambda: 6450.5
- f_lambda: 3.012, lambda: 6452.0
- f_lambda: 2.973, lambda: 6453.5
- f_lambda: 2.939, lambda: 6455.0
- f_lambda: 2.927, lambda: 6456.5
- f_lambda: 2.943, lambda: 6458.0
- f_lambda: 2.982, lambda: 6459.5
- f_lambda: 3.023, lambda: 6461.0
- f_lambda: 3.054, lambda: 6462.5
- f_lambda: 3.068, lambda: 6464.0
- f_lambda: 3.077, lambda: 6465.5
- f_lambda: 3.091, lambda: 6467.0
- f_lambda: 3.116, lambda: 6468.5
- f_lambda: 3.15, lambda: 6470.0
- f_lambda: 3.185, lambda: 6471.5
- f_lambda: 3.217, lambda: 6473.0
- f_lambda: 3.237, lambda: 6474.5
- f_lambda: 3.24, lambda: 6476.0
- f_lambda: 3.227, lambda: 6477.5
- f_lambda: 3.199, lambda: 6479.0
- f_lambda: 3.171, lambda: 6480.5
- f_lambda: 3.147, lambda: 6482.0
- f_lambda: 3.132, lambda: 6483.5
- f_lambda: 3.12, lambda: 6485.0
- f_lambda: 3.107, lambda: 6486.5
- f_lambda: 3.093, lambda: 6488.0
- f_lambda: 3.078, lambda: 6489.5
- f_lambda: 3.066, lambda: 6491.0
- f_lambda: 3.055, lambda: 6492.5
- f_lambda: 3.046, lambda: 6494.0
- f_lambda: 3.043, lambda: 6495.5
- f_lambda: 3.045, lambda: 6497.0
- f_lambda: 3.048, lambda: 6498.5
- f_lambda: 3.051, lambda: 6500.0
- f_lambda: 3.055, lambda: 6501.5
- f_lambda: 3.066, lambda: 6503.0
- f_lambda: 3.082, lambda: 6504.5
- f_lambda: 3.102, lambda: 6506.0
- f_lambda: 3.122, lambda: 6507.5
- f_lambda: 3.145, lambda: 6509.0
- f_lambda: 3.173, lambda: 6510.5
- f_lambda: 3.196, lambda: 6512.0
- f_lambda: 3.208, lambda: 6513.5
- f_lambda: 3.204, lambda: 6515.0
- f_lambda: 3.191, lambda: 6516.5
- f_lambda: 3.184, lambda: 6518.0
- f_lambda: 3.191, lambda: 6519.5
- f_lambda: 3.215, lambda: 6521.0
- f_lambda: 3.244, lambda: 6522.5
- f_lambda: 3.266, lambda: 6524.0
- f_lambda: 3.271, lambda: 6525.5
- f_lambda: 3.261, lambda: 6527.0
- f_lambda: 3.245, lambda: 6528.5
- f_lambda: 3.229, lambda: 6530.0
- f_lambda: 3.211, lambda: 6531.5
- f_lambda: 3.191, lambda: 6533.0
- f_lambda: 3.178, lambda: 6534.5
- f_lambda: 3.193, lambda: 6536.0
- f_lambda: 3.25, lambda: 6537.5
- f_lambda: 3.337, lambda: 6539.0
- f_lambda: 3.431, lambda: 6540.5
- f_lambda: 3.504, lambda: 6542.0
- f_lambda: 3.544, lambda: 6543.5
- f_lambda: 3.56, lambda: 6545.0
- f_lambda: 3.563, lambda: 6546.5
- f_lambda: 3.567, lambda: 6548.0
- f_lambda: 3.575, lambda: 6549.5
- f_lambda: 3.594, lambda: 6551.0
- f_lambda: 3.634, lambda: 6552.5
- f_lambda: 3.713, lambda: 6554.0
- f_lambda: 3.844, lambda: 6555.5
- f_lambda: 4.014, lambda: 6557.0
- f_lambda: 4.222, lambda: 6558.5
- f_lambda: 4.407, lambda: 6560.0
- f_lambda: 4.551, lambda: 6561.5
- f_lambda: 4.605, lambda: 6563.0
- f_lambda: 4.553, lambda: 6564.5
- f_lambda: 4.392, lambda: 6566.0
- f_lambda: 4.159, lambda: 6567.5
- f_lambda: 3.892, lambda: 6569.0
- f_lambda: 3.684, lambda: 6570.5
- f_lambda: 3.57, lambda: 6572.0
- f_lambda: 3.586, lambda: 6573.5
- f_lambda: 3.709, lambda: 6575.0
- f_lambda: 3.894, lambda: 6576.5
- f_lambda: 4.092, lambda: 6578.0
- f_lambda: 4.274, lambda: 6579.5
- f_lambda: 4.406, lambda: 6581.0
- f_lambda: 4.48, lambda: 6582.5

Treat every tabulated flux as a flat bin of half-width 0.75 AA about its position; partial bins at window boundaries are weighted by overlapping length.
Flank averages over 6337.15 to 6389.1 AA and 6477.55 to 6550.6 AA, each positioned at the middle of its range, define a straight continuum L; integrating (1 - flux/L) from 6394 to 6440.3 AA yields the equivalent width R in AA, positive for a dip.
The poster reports 1.6 AA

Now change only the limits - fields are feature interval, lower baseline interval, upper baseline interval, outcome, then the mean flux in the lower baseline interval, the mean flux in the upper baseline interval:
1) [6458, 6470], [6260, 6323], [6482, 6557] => 0.5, 3.01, 3.26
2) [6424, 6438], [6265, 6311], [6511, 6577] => 1.1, 3.03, 3.59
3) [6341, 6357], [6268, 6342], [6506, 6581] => 0.4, 3.02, 3.59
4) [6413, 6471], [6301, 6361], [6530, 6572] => 5.8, 3.02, 3.74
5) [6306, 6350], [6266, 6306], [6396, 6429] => -0.2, 3.02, 2.99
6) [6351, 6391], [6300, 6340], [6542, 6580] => 1.8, 3.03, 3.92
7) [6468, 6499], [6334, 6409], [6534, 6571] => 3.4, 3.06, 3.8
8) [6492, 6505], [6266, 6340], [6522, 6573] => 1.8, 3.02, 3.66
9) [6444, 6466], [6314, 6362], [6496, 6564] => 1.5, 3.01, 3.41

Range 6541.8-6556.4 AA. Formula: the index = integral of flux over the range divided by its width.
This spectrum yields 3.62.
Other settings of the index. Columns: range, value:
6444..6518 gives 3.1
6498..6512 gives 3.1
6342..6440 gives 3.05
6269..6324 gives 3.01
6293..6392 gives 3.06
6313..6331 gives 2.97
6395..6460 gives 3.02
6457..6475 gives 3.09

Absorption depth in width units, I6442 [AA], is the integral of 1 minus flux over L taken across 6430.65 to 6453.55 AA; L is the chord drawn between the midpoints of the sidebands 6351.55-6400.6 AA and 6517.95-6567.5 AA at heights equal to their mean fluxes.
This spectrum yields 1.4 AA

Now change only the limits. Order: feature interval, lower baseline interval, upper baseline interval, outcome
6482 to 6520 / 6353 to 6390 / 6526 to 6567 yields 4.4 AA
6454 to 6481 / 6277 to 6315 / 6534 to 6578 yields 3.3 AA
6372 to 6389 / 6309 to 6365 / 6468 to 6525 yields -0.4 AA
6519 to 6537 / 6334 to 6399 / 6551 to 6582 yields 3.0 AA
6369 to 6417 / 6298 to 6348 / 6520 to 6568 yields 2.4 AA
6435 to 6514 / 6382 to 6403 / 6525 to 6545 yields 2.7 AA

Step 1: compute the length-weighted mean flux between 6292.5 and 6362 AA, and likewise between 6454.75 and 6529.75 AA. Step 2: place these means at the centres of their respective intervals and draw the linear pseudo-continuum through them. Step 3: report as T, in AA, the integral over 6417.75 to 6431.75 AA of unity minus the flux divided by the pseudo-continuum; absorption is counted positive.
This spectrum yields 0.3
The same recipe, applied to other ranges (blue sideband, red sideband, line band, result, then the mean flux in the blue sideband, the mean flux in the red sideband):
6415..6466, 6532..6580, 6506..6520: 1.3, 3.04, 3.78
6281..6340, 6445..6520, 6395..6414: 0.5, 3.04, 3.1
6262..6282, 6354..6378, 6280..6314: -0.8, 2.96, 3.06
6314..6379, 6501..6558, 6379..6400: 0.2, 3.04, 3.34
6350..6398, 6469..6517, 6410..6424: 0.6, 3.07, 3.13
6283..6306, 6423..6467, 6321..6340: 0.2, 3.08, 3.05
